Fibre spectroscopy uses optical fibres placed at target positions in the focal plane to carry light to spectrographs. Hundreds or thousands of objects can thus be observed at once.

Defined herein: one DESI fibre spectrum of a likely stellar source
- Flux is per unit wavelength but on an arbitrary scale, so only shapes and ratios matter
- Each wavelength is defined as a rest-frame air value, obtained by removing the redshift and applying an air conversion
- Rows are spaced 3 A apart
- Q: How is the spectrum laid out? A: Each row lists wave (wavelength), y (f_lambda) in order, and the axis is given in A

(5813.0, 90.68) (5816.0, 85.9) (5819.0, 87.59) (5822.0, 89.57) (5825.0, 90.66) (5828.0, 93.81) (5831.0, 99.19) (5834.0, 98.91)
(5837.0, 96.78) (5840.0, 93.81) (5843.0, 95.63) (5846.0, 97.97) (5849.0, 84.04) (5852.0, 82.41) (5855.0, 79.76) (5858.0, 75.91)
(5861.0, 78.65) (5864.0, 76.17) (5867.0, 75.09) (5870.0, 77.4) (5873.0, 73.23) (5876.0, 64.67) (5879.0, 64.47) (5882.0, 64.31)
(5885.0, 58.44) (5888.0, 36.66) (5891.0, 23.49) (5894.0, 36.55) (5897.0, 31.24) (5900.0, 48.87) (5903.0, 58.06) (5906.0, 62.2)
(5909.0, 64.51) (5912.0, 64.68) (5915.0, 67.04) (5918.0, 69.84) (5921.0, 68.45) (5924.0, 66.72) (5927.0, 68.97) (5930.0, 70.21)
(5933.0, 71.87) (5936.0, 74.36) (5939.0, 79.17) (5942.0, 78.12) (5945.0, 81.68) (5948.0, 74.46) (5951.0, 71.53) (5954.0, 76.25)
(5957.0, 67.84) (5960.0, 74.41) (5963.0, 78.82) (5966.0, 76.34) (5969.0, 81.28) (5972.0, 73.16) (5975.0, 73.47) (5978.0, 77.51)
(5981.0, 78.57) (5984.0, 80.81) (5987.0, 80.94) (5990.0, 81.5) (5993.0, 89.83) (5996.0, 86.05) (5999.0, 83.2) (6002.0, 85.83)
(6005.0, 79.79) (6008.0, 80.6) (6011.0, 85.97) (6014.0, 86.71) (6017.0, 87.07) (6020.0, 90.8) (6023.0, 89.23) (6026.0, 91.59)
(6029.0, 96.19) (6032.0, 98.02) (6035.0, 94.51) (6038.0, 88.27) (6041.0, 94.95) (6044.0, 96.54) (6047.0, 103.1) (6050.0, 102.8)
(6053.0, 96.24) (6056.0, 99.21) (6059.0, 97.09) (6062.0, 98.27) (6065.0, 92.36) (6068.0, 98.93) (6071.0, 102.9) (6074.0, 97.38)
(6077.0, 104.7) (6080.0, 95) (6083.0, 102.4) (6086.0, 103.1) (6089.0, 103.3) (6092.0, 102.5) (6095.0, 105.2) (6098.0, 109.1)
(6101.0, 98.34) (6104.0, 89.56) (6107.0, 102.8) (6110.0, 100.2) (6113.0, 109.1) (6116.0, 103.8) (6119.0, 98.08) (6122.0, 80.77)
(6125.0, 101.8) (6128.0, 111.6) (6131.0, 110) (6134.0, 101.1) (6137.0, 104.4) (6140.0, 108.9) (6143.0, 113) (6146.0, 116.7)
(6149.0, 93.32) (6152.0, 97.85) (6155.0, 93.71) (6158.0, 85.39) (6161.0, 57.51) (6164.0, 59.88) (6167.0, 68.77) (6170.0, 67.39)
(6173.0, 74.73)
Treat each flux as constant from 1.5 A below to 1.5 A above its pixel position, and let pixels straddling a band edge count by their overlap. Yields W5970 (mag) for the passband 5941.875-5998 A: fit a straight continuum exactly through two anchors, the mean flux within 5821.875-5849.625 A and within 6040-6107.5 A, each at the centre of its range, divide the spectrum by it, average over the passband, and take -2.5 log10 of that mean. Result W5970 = 0.24 mag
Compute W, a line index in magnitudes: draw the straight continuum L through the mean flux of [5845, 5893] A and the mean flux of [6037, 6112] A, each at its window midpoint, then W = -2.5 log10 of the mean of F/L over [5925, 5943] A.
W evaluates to 0.07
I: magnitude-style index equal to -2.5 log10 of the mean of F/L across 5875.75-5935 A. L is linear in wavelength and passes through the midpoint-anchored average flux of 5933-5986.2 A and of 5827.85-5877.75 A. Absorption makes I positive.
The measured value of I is 0.35 mag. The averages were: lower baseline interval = 84.6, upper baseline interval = 76.3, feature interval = 58.1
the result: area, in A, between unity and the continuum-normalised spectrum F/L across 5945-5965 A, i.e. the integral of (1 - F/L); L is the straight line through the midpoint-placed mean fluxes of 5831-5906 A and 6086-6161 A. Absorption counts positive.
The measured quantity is 1.5 A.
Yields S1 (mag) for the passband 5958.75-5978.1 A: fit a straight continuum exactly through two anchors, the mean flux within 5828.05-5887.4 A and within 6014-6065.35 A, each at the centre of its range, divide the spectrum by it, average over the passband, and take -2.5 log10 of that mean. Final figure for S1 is 0.17 mag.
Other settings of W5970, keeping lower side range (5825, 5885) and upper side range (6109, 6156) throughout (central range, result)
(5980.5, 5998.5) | 0.11 mag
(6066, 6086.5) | -0.02 mag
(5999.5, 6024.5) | 0.10 mag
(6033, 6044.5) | 0.03 mag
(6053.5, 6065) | 0.00 mag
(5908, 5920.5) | 0.28 mag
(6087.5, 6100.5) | -0.05 mag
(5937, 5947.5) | 0.13 mag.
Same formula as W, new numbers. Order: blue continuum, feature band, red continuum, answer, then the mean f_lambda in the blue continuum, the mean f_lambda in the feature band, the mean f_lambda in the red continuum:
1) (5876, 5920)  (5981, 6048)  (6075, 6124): -0.10 mag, 54.1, 88.4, 100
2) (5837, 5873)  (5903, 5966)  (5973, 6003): 0.16 mag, 83.5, 71.3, 81.6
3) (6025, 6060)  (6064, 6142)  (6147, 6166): -0.15 mag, 96.6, 102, 81.9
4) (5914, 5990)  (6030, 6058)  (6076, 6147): -0.07 mag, 74.7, 97.1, 103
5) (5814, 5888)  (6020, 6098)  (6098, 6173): -0.08 mag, 81.8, 98.2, 94.6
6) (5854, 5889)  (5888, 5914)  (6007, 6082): 0.46 mag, 69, 48.4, 94.9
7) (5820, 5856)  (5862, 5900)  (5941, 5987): 0.46 mag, 92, 56.8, 76.4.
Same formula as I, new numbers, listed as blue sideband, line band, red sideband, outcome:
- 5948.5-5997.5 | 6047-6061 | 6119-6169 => -0.16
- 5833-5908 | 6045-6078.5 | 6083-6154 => -0.05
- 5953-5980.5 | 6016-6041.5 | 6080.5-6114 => -0.05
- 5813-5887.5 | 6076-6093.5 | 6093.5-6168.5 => -0.08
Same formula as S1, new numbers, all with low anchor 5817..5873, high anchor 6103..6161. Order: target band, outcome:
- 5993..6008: 0.12 mag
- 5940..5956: 0.20 mag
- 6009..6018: 0.10 mag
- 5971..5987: 0.20 mag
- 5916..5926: 0.31 mag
